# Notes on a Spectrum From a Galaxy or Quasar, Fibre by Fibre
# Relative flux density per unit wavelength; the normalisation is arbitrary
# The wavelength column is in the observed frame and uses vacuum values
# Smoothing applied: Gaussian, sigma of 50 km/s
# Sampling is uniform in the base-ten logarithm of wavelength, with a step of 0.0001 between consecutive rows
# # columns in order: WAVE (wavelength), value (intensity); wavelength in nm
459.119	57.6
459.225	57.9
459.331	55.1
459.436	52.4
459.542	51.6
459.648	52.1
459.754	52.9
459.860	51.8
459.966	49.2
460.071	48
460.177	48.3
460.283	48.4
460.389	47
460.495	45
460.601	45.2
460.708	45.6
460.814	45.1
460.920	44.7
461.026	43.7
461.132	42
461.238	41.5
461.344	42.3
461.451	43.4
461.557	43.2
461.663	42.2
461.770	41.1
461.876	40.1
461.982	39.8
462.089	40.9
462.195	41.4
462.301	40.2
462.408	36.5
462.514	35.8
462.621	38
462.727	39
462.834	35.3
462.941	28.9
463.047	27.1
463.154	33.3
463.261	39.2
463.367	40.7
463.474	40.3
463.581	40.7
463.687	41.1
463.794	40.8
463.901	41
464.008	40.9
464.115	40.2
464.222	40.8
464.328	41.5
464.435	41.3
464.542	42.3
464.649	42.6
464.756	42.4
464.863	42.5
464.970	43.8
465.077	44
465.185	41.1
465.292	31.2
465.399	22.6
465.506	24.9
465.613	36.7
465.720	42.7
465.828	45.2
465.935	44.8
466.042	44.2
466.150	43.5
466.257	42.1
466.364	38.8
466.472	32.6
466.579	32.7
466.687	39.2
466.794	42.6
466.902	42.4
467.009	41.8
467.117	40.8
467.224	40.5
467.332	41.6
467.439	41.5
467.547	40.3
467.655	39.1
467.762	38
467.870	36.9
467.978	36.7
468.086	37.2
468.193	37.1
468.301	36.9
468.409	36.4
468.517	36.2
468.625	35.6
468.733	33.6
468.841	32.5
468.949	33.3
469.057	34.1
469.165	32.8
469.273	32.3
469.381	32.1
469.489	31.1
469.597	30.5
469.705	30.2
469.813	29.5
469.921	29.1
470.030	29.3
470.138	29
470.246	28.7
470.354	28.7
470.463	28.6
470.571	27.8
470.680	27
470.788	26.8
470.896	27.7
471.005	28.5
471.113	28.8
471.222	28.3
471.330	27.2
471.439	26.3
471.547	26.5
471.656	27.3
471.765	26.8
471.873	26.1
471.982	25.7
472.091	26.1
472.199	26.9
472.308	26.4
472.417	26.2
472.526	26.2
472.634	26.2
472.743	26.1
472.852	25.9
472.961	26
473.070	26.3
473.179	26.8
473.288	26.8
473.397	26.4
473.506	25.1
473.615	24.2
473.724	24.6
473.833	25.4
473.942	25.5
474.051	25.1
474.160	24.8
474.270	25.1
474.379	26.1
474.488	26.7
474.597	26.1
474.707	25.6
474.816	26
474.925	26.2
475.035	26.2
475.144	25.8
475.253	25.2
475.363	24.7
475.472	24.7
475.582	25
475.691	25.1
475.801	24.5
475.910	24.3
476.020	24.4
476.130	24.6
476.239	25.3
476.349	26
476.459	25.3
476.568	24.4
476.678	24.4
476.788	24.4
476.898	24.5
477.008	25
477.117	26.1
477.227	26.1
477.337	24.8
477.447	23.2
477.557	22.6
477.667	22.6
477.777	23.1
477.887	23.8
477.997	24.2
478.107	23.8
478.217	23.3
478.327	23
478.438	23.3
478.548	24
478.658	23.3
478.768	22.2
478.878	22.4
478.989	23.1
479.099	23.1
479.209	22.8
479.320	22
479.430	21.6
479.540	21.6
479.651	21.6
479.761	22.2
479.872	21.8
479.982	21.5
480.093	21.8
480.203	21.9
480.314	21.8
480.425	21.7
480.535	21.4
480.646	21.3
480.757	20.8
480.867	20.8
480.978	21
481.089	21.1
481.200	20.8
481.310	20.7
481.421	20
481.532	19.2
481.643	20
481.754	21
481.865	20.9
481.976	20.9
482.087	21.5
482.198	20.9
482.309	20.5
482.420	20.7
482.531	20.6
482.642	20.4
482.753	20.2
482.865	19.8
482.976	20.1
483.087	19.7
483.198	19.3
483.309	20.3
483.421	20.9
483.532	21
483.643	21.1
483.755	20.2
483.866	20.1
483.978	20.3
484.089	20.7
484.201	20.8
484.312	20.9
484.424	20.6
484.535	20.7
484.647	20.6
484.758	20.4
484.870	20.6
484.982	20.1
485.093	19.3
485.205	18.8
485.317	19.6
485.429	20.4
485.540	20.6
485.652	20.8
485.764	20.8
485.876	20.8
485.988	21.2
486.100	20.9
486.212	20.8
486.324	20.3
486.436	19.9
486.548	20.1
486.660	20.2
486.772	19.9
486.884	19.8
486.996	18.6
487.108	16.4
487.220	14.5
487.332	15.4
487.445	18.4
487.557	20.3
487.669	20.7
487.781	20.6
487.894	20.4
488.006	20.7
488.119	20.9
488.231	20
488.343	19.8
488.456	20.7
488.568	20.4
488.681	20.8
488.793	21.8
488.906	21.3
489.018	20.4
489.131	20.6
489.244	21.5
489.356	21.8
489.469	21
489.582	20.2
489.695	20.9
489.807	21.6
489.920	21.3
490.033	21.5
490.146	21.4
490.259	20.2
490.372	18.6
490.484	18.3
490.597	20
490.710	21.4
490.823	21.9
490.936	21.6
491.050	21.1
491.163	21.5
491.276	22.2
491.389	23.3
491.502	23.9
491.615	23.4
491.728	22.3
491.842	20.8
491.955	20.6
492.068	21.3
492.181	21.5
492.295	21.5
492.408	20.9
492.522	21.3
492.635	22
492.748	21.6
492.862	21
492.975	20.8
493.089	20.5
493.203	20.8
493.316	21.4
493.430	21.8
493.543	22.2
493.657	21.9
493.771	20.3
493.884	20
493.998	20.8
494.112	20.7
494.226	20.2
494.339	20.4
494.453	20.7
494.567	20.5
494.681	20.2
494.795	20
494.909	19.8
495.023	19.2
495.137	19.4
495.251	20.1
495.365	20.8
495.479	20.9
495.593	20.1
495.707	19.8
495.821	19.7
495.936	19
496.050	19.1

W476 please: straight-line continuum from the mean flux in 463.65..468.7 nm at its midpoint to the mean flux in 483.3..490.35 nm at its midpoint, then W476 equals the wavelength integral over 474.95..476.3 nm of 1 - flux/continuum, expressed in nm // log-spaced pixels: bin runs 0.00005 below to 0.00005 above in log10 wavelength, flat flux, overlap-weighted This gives 0.25 nm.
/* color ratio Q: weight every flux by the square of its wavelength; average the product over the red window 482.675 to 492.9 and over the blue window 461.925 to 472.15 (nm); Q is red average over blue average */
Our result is 0.63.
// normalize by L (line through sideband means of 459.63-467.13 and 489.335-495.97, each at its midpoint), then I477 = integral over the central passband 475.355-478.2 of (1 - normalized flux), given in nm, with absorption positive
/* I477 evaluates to 0.655 nm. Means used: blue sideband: 41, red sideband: 20.9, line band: 24.5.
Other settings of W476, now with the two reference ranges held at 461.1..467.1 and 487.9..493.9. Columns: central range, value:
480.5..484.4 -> 0.92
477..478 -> 0.20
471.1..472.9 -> 0.39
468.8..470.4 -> 0.22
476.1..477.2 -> 0.21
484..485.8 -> 0.35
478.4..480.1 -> 0.39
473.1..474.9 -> 0.39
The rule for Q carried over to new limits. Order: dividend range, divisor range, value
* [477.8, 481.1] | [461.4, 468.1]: 0.60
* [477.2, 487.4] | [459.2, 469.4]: 0.56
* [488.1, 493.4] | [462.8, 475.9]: 0.71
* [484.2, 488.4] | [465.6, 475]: 0.68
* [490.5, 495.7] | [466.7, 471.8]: 0.70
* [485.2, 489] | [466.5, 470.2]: 0.61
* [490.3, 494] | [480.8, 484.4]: 1.08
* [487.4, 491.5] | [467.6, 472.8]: 0.74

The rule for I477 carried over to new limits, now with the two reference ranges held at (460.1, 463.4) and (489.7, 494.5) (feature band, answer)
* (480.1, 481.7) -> 0.42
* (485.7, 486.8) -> 0.20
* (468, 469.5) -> 0.07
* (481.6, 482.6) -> 0.25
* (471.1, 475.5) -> 0.97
